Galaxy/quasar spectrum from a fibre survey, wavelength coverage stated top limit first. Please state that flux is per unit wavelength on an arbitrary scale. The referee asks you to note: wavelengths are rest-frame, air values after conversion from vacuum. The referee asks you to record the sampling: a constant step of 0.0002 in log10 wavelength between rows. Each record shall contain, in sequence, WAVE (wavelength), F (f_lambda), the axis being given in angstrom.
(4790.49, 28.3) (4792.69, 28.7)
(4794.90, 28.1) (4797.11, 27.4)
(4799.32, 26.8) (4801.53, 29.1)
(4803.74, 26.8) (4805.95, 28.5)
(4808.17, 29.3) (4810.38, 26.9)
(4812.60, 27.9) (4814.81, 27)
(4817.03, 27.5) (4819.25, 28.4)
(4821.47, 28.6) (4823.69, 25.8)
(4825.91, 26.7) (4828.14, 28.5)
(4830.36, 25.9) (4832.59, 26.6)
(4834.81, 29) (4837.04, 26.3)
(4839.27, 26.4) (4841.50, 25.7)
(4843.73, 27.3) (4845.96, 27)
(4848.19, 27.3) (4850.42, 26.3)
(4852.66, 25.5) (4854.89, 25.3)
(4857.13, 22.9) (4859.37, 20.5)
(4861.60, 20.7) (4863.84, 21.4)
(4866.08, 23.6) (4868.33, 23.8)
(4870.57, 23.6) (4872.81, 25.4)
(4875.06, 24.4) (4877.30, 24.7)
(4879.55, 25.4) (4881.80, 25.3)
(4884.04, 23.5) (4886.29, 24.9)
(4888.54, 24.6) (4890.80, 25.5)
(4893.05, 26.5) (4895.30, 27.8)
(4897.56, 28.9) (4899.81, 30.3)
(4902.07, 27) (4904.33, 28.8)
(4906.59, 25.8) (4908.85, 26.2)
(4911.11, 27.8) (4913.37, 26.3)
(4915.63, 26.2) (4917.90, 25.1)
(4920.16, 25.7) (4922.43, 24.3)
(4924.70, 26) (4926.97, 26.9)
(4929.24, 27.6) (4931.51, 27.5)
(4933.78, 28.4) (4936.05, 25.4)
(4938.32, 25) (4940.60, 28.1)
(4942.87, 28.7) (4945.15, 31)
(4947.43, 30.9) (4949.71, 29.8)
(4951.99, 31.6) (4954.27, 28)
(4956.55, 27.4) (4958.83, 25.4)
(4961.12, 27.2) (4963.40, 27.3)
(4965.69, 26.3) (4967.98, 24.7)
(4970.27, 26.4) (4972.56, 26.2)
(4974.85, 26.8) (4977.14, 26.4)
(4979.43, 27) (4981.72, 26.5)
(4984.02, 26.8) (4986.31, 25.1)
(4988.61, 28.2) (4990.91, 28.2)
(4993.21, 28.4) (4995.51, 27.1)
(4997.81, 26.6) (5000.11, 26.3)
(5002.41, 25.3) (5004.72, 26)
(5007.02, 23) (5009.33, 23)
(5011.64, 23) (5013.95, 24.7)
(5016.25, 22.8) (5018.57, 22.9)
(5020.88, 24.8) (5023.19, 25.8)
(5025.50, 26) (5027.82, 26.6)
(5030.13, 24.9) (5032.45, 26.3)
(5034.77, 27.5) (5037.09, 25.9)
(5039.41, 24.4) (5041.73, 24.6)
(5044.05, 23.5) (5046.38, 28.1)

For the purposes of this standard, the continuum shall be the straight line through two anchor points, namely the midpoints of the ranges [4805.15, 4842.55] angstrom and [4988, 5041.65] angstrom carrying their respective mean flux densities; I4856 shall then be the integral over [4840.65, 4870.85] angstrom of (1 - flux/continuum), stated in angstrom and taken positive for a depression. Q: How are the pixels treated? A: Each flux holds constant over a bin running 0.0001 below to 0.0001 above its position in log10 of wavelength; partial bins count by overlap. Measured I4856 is 3.0 angstrom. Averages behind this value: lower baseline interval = 27.3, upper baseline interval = 25.5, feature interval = 24.4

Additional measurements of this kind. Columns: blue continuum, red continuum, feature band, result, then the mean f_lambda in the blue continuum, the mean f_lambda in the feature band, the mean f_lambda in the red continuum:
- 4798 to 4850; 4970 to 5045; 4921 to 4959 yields -2.2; 27.3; 27.8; 25.7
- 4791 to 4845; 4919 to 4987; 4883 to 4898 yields 0.8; 27.5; 25.8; 27.2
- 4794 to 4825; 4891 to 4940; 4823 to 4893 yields 5.5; 27.7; 25.2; 26.8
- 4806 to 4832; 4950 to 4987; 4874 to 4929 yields 2.0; 27.5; 26.2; 26.9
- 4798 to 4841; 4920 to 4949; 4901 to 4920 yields 0.6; 27.4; 26.6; 27.4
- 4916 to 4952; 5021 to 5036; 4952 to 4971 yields 0.1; 27.5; 26.9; 26.1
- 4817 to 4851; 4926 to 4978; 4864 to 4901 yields 2.5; 27.1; 25.4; 27.5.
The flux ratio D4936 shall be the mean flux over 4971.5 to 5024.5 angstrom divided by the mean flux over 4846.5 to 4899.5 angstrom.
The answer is 1.04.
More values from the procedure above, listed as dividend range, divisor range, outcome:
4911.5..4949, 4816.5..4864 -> 1.04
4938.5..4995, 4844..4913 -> 1.08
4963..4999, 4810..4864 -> 1.02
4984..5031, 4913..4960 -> 0.93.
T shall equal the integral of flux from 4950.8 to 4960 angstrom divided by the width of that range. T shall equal 28.1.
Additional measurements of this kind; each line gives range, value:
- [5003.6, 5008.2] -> 24.5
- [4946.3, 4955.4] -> 30.1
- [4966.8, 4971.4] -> 25.5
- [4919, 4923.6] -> 25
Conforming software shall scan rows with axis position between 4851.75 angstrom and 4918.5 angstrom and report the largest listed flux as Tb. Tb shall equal 30.3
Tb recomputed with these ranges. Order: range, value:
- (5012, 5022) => 24.8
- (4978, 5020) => 28.4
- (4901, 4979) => 31.6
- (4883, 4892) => 25.5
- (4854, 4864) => 25.3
